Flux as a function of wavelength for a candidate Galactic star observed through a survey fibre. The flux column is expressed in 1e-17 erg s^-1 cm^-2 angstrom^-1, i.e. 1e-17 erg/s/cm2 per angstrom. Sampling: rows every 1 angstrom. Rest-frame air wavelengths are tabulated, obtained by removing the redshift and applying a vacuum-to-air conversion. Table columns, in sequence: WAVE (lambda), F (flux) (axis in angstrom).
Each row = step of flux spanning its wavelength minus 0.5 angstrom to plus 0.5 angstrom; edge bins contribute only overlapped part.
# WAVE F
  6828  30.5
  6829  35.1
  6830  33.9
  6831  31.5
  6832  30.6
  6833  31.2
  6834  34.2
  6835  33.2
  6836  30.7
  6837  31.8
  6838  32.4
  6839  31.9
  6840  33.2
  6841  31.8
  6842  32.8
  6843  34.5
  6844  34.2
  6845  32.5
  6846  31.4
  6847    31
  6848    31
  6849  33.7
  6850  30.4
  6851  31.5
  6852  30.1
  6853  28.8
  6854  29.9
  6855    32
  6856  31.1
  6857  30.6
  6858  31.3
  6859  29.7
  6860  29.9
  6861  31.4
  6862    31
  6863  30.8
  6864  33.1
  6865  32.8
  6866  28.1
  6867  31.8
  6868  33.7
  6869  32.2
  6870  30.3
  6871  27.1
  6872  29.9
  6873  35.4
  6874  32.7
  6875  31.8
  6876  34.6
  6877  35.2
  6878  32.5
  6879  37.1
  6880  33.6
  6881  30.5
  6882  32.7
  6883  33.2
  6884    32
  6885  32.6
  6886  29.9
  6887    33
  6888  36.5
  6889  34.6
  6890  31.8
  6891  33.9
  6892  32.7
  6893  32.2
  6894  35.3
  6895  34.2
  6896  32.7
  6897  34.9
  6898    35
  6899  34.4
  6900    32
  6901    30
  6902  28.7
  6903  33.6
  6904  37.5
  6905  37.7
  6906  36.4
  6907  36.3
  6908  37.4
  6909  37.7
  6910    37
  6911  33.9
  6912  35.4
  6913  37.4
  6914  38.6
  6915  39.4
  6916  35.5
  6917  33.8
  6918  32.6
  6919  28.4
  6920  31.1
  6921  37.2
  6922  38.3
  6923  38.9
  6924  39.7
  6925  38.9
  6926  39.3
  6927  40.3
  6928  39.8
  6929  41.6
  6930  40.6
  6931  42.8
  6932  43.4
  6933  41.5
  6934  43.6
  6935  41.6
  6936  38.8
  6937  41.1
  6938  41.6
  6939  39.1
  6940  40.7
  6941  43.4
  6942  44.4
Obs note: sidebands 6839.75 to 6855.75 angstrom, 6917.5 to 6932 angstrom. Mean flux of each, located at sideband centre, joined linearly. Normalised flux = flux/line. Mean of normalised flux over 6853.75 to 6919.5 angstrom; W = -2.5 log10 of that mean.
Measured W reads 0.055 mag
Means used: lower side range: 31.8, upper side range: 38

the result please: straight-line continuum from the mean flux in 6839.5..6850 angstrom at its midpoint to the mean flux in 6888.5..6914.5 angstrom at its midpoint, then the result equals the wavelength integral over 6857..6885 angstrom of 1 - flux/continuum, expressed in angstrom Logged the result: 1.3 angstrom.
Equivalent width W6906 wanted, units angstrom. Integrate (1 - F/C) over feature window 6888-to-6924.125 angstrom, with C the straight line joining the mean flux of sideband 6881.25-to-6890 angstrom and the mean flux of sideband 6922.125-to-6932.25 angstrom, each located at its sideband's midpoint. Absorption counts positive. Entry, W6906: 1.7 angstrom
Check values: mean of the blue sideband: 32.9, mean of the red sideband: 40.4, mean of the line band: 34.9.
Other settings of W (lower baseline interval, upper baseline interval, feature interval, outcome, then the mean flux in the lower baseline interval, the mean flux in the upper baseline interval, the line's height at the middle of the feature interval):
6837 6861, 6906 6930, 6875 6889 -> 0.026 mag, 31.6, 37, 34.1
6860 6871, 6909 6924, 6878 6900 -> -0.003 mag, 31.2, 35.7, 33.3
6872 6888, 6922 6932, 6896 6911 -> 0.058 mag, 33.1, 40.3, 36.7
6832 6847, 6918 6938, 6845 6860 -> 0.085 mag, 32.4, 39.2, 33.4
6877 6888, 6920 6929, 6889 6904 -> 0.055 mag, 33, 38.8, 34.9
